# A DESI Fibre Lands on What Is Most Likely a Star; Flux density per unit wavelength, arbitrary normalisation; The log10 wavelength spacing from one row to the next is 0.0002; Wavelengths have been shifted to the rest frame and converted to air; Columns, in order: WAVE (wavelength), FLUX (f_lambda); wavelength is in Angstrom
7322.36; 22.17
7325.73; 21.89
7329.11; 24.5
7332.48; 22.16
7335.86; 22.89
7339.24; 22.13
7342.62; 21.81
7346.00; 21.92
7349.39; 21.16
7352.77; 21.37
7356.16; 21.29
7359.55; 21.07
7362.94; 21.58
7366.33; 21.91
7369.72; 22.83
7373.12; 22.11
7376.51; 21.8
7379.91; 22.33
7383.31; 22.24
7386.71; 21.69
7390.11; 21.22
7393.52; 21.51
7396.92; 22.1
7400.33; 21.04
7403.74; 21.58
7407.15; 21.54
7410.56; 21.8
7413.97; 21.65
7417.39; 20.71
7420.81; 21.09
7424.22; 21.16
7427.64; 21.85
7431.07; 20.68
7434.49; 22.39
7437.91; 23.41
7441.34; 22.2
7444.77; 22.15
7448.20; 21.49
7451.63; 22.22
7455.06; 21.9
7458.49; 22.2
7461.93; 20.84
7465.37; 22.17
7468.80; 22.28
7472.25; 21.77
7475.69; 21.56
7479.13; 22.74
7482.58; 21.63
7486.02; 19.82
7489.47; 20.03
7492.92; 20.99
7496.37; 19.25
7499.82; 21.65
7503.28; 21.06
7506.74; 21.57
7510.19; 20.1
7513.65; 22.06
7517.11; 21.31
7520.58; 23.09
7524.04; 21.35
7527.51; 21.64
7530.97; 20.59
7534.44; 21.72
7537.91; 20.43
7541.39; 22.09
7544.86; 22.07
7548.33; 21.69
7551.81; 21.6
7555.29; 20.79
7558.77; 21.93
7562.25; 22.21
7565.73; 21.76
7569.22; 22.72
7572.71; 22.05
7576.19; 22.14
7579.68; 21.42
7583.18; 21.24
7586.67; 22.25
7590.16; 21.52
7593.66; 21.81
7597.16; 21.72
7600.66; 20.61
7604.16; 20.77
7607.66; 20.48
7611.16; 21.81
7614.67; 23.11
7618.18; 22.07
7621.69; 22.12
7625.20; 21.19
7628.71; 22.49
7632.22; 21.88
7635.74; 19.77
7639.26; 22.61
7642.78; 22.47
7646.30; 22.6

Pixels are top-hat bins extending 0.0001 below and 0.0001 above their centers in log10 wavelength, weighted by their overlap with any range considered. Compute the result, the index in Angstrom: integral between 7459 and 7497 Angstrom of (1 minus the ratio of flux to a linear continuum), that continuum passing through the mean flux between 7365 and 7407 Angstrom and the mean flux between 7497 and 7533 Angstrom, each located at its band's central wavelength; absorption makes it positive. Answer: 0.4 Angstrom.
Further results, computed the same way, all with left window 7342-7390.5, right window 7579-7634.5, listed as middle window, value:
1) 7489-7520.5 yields 1.0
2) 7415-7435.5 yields 0.4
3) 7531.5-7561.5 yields 0.2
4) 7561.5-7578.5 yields -0.4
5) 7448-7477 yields -0.2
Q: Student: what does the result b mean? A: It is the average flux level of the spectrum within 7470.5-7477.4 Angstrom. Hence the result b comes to 21.6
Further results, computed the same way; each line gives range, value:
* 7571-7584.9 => 21.7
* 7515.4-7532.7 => 21.6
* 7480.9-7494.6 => 20.6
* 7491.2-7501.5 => 20.6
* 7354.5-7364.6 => 21.3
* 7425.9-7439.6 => 22.1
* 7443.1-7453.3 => 22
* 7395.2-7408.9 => 21.6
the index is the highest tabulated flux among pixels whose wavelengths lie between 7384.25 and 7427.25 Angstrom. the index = 22.1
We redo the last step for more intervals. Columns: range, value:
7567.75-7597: 22.72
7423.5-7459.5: 23.41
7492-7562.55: 23.09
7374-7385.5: 22.33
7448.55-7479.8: 22.74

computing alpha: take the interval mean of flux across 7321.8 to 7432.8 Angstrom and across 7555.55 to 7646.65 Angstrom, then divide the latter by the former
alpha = 1.0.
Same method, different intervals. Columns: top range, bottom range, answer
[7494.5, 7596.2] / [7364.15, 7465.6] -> 0.99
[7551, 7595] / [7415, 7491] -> 1.01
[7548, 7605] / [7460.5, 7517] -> 1.02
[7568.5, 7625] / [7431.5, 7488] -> 0.99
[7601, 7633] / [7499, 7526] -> 1.01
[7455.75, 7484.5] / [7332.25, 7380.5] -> 1.00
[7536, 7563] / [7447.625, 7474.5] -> 0.99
